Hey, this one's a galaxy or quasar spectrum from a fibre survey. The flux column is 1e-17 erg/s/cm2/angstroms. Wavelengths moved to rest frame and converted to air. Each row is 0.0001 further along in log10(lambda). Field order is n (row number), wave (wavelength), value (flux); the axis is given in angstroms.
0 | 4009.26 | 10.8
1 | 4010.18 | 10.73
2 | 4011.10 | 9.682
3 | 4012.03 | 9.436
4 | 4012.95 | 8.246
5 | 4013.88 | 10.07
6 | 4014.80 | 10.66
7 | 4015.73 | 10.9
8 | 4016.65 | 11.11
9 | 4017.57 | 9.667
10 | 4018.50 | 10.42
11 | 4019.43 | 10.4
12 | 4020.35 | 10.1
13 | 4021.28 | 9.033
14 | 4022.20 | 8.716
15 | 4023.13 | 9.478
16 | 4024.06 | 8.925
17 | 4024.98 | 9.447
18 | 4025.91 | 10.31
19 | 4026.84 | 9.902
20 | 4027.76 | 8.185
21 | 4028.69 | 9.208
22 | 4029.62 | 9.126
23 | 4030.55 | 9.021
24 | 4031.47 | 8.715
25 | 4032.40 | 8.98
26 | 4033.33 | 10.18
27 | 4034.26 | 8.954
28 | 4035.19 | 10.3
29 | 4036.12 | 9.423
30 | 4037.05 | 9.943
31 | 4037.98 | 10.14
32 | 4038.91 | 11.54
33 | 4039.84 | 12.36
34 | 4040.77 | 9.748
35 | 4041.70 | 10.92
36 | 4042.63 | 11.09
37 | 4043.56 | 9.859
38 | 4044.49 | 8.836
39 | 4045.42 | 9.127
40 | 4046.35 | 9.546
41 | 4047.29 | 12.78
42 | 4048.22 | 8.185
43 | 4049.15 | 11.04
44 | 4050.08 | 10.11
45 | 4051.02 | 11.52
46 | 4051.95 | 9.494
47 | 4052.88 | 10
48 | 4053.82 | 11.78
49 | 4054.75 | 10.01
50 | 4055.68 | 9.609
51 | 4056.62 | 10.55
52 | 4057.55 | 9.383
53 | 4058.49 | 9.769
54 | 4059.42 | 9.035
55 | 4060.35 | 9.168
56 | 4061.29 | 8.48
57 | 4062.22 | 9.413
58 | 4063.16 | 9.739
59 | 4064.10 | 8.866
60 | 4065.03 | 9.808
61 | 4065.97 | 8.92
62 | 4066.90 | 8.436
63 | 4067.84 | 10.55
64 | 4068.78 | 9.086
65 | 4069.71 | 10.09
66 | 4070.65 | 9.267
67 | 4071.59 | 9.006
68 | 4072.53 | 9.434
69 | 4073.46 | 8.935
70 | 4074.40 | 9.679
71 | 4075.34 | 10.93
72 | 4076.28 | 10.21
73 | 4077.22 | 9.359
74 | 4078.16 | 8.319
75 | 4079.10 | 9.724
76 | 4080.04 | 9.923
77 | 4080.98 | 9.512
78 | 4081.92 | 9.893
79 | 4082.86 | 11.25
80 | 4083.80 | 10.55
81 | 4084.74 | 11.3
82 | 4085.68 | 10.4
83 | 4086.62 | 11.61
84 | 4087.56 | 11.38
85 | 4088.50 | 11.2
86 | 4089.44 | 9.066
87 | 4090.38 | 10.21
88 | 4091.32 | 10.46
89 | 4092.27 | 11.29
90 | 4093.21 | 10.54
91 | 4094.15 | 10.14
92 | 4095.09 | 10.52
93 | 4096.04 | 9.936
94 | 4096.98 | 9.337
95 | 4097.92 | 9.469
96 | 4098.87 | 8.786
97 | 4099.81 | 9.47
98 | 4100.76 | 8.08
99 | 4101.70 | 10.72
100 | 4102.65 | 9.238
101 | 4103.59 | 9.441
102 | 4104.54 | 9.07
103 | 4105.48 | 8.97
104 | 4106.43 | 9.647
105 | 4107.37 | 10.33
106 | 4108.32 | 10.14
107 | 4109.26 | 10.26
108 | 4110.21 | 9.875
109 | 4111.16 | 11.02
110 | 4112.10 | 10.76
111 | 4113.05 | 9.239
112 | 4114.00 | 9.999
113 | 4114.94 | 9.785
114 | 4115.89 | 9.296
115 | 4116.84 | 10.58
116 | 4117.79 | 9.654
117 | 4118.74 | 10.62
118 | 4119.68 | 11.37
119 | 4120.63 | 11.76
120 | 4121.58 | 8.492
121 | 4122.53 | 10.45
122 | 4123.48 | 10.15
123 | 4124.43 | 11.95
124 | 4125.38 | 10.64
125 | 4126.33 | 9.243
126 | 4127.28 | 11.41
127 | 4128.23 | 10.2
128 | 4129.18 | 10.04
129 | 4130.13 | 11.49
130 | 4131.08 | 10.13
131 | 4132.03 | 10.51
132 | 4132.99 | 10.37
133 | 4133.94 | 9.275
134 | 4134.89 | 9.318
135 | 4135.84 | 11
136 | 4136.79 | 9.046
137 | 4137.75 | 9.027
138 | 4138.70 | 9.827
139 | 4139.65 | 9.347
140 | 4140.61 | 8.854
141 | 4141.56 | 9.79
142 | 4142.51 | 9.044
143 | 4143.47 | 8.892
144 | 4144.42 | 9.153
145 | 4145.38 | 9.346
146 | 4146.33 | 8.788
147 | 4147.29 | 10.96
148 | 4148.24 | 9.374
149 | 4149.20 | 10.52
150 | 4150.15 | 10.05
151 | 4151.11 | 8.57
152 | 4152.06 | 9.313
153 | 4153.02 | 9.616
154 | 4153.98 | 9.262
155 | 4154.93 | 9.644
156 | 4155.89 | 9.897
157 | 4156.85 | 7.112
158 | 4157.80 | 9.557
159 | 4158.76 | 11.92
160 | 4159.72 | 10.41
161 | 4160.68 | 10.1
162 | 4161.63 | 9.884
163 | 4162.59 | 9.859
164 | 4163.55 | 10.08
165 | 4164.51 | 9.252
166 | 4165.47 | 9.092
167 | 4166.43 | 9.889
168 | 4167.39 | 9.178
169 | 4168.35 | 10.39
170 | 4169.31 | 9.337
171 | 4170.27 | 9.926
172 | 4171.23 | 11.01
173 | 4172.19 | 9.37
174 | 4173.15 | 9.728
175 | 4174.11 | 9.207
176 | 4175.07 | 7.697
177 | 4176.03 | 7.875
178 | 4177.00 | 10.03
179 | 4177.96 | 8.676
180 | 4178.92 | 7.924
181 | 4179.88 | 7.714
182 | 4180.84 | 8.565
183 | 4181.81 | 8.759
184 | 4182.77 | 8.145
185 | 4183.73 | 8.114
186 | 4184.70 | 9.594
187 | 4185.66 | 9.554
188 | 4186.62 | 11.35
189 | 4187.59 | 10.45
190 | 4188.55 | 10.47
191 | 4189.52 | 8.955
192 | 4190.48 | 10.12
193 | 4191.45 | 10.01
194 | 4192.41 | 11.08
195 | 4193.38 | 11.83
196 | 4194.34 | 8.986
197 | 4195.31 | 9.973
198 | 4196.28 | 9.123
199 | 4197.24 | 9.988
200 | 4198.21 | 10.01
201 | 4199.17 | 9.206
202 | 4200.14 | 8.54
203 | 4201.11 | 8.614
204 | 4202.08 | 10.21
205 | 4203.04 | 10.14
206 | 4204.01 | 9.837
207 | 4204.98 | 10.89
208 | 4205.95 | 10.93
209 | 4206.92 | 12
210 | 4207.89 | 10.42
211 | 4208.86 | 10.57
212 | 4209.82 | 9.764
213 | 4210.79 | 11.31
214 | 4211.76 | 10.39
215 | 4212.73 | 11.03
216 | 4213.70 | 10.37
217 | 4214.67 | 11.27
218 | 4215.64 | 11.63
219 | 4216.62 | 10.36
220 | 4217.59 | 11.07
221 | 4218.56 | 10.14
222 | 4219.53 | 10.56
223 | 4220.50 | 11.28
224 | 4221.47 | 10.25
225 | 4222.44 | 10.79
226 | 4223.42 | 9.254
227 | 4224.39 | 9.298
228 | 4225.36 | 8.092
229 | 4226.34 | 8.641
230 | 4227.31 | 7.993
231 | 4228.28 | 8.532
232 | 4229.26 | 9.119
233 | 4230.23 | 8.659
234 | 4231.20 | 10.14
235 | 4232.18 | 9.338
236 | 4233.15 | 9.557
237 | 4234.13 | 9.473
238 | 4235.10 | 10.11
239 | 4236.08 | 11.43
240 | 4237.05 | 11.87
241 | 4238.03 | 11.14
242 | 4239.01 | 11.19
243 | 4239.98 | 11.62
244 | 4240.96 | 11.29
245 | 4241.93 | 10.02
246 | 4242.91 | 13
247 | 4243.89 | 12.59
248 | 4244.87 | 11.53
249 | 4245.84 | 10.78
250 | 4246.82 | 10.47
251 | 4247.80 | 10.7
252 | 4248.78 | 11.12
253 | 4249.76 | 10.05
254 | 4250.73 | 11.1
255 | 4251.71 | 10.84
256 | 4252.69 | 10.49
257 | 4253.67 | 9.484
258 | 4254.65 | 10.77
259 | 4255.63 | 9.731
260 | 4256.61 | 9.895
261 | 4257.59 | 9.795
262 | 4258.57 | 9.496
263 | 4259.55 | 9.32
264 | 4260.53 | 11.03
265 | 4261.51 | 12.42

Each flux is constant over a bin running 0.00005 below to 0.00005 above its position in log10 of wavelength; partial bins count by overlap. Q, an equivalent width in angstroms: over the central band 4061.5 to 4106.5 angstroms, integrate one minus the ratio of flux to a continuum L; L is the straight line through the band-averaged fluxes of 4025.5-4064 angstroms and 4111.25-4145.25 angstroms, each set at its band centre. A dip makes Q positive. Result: 0.6 angstroms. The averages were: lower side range 9.88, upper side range 10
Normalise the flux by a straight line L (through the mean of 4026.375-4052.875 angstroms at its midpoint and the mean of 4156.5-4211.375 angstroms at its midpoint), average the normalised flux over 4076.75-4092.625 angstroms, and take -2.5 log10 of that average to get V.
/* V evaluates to -0.05 mag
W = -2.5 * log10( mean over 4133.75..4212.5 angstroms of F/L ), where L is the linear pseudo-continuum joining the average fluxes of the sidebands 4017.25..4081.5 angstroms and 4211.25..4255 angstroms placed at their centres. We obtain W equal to 0.059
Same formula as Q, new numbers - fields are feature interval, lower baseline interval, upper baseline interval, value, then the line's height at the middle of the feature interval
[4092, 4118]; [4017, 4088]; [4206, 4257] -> 0.5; 10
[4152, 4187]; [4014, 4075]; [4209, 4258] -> 2.8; 10.2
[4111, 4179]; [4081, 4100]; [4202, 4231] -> 3.1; 10.3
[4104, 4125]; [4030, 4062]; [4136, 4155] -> -1.2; 9.61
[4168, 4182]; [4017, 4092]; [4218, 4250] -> 1.5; 10.2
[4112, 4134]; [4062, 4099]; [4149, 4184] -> -1.6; 9.64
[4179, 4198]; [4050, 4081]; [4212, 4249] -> 1.2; 10.2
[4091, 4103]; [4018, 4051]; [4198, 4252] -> 0.2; 10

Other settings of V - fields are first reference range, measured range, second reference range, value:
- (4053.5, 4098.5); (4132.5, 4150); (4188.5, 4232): 0.045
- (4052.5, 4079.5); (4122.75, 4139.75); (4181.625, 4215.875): -0.039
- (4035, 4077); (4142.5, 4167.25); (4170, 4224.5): 0.034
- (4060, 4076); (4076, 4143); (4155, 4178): -0.063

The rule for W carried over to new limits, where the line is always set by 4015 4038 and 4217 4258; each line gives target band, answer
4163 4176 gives 0.067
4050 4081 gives 0.012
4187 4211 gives 0.007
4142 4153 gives 0.062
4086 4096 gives -0.082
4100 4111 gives 0.026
